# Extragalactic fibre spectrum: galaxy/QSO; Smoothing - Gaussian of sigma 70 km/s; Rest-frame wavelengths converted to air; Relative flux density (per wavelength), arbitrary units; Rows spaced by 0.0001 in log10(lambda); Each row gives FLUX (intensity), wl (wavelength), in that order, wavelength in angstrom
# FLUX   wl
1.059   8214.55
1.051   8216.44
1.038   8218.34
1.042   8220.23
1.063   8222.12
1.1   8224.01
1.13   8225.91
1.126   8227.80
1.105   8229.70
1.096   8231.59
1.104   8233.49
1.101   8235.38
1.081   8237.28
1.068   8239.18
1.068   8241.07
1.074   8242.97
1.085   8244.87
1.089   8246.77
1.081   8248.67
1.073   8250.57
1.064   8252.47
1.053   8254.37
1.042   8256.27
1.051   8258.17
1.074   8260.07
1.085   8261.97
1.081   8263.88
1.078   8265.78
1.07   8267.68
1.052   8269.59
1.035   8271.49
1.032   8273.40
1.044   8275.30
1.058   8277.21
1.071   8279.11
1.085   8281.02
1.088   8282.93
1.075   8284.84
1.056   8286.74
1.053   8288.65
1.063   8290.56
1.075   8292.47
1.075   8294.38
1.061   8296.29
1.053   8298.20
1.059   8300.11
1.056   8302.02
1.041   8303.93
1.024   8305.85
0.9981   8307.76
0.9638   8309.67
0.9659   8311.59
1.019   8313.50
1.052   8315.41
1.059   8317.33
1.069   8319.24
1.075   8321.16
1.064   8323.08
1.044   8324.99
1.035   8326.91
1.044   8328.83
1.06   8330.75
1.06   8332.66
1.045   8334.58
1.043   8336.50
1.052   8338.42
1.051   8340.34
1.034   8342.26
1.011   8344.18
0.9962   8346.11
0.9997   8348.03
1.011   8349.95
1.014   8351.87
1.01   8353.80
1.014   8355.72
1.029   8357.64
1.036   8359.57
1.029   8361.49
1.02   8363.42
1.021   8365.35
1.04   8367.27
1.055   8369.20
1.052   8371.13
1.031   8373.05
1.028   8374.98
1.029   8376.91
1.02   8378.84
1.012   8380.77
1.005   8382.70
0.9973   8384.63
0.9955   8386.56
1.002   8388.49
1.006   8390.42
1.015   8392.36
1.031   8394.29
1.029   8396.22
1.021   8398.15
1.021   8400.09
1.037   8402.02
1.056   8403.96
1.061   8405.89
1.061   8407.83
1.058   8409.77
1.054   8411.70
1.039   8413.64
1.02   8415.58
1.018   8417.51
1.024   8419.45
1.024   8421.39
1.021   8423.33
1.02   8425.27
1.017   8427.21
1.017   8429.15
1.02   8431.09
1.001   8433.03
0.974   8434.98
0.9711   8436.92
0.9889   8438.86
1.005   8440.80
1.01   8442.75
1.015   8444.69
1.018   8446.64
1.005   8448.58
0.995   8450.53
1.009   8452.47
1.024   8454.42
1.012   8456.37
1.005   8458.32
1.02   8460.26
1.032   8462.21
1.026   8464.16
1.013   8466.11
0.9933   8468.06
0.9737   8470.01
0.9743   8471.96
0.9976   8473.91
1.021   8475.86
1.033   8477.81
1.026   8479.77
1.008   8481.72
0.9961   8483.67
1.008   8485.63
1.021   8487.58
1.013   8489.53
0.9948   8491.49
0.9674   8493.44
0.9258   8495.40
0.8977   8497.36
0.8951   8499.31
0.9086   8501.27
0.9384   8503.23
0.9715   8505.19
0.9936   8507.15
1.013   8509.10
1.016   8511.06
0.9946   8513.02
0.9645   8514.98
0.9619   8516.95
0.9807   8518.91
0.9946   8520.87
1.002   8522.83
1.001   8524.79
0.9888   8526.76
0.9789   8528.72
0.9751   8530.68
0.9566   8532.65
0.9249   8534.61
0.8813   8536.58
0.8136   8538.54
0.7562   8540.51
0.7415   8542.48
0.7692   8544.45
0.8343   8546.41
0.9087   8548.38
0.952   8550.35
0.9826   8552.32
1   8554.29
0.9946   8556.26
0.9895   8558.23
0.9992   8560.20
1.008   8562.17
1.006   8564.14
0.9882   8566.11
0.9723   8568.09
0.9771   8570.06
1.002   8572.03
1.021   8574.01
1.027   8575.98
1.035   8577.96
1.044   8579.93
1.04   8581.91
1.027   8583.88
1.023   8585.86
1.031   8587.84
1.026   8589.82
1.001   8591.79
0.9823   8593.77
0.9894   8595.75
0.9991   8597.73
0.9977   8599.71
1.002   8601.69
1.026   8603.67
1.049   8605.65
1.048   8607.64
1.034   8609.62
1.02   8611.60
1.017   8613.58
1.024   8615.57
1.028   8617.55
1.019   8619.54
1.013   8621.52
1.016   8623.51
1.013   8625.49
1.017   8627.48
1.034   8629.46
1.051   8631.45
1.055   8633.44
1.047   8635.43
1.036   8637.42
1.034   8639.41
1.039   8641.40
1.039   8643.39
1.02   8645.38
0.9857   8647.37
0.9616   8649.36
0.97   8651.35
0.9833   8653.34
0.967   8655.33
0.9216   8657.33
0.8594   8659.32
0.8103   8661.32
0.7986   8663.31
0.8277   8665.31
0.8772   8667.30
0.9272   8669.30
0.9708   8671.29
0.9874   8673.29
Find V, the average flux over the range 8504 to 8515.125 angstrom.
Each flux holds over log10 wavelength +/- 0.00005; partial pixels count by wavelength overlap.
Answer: 0.994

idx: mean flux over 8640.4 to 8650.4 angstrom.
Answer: 1.01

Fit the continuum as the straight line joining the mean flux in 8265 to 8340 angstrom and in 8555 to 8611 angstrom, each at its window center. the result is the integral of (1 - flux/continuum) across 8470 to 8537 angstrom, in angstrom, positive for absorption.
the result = 2.95 angstrom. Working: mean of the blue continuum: 1.05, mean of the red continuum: 1.01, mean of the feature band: 0.978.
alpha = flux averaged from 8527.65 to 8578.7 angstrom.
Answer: 0.942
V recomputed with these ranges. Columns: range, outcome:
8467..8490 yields 1.01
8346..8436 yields 1.02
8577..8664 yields 1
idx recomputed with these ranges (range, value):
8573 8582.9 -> 1.03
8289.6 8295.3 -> 1.07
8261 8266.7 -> 1.08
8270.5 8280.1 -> 1.05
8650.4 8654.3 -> 0.977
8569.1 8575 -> 1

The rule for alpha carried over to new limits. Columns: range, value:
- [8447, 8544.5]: 0.97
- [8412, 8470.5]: 1.01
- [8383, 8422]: 1.03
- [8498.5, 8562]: 0.941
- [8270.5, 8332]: 1.05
